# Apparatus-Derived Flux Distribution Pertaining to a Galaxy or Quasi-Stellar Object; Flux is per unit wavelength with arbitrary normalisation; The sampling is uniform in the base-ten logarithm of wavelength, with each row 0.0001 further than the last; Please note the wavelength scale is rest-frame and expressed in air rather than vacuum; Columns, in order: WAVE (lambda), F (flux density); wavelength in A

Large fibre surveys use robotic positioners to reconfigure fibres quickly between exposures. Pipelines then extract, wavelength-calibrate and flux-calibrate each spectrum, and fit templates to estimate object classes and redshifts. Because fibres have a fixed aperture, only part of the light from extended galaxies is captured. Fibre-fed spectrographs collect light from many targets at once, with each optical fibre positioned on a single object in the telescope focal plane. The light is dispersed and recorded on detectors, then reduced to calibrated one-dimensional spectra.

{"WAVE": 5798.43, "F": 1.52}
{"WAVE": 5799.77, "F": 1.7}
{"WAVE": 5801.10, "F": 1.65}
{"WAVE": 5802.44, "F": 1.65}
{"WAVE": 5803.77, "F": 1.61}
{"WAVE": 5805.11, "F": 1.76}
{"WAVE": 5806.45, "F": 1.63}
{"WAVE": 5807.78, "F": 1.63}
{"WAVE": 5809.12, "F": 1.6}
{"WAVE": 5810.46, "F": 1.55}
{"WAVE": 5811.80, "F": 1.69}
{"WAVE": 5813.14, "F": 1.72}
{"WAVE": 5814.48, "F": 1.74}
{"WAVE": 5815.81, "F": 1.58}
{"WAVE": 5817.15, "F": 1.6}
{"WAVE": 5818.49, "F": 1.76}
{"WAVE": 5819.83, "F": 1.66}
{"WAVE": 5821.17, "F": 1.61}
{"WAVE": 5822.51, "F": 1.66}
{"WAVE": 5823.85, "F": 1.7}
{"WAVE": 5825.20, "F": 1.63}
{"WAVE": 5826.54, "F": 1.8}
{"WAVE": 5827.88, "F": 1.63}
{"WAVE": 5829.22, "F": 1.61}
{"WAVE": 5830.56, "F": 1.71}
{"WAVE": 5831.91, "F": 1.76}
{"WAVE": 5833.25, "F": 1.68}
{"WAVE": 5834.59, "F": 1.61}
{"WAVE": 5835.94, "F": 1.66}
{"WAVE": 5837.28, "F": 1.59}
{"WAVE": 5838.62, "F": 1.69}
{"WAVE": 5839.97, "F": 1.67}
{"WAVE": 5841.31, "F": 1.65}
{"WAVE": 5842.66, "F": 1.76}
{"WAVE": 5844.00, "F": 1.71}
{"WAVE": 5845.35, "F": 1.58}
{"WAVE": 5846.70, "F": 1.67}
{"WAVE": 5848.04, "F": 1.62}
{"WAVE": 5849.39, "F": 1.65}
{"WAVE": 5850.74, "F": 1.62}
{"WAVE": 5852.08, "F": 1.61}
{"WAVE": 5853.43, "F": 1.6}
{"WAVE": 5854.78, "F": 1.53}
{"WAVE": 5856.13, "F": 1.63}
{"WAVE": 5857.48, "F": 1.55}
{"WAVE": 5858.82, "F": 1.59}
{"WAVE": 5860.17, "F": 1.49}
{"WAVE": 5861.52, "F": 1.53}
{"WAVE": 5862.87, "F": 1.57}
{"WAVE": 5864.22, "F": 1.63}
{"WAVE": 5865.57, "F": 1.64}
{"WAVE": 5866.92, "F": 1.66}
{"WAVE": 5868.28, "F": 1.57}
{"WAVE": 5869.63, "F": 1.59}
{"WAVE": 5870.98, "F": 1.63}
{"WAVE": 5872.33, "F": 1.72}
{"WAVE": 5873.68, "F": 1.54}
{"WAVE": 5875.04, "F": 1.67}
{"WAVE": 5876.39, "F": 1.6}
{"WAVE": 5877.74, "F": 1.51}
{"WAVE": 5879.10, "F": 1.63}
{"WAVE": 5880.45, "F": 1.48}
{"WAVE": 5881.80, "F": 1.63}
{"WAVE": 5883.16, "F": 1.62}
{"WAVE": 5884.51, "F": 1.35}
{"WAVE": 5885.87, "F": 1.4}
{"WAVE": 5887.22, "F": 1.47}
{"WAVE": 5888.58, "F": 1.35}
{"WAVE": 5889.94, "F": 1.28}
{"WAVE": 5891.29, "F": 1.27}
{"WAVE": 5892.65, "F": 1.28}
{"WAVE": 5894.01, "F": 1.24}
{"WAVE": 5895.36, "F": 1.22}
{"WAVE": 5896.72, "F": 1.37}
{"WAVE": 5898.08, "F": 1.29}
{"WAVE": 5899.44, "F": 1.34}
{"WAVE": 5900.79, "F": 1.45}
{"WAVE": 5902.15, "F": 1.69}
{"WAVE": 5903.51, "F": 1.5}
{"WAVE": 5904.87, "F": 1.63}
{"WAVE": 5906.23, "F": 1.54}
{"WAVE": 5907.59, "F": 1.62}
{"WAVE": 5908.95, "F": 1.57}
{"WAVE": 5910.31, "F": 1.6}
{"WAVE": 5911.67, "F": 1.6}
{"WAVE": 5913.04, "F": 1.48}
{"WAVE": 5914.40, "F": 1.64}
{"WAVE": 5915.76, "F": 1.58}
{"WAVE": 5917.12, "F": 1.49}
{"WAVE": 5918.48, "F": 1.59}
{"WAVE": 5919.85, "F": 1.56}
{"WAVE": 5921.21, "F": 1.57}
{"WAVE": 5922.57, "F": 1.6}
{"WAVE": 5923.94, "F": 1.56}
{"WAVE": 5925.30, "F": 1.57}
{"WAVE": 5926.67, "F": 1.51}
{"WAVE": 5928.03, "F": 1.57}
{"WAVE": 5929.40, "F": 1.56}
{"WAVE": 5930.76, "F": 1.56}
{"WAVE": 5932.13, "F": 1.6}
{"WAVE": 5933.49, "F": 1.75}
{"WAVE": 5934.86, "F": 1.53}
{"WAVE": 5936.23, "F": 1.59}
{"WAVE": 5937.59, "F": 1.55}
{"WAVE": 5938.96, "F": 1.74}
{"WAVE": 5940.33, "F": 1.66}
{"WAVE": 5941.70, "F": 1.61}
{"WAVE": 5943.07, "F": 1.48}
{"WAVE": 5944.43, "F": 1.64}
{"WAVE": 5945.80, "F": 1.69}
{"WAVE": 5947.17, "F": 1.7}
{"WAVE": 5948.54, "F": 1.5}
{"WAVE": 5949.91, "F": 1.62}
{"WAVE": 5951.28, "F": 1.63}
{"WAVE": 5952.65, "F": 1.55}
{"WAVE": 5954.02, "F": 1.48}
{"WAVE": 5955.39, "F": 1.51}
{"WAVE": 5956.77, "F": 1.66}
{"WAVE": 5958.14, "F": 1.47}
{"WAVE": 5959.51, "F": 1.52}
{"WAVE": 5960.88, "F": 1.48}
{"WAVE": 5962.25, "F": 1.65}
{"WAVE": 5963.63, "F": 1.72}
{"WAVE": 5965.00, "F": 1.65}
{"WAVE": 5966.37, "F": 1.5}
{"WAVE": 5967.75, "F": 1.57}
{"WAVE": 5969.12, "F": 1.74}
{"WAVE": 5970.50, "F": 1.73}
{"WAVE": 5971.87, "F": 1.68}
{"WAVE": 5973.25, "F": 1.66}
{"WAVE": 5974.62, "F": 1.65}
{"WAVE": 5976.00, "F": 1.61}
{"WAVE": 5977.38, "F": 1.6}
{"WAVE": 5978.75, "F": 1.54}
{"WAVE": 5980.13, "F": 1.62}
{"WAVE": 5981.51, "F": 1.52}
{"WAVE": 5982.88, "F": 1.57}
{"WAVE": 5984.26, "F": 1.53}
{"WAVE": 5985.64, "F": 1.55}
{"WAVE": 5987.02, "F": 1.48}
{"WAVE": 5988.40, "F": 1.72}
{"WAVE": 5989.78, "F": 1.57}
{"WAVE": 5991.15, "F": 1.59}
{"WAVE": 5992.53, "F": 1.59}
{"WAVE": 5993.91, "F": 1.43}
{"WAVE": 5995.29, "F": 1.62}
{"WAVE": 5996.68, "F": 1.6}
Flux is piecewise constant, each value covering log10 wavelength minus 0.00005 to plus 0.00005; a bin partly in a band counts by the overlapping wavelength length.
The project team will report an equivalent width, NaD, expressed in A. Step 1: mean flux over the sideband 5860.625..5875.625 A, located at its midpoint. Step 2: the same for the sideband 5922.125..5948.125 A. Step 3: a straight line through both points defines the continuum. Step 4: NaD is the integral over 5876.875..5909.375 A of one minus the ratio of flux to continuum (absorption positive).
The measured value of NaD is 3.2 A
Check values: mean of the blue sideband 1.61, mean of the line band 1.45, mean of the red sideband 1.6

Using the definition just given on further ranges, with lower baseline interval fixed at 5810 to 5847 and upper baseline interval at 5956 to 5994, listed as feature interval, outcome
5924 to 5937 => 0.29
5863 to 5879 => 0.32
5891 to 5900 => 1.91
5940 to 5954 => 0.07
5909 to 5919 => 0.35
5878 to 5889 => 0.97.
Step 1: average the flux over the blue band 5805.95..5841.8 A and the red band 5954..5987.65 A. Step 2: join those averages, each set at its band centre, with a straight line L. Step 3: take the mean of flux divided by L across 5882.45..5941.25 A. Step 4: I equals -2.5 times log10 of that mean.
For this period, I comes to 0.074 mag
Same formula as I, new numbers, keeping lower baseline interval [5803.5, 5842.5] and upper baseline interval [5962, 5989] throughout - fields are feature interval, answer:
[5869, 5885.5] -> 0.05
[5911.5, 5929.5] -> 0.05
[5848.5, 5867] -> 0.04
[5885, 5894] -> 0.23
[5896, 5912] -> 0.08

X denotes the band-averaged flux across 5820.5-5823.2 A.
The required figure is 1.64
